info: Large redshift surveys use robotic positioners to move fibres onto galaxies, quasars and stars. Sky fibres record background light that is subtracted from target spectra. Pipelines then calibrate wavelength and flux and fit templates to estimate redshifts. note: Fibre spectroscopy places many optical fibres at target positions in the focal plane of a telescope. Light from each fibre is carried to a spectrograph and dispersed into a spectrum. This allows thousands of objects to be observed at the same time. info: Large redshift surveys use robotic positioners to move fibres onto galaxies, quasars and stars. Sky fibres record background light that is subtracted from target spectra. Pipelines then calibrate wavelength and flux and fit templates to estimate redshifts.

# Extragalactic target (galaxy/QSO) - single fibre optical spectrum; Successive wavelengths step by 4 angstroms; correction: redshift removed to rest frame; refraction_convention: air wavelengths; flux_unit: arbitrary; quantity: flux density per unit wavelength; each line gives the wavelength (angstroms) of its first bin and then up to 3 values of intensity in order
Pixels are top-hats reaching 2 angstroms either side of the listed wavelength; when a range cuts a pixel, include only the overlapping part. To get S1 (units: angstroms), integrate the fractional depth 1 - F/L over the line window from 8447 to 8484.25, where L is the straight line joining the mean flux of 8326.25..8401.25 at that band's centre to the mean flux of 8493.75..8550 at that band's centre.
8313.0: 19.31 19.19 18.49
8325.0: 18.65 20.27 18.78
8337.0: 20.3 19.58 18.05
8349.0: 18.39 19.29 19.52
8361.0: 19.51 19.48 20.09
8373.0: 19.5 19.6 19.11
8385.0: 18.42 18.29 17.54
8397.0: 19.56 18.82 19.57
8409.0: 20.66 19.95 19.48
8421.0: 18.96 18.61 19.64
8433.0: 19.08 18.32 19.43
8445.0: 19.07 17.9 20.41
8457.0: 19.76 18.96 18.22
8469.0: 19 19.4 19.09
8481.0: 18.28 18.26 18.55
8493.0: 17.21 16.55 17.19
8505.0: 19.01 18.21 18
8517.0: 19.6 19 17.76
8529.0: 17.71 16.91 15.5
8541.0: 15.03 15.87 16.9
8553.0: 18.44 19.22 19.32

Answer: -2.0 angstroms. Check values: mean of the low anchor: 19.2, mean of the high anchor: 17.4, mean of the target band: 19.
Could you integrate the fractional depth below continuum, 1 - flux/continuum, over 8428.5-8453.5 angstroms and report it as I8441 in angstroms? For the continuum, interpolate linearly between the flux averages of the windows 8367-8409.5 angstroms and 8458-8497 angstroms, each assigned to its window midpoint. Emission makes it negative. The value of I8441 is -0.35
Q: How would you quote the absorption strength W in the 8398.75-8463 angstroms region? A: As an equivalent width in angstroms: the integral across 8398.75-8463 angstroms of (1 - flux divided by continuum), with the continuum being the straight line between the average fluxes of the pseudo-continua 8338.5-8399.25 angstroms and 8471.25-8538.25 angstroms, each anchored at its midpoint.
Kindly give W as -2.4 angstroms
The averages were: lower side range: 19.1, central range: 19.3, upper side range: 18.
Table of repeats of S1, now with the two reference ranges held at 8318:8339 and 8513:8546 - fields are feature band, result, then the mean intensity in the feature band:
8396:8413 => -1.1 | 19.7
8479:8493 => -0.4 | 18.2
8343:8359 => 0.2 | 18.8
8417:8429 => -0.5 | 19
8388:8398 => 0.1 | 18.4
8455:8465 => -0.7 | 19.1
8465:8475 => -0.6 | 19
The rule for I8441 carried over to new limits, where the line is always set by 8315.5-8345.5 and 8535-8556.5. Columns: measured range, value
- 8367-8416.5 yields -2.2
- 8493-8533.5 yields -2.5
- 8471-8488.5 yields -1.4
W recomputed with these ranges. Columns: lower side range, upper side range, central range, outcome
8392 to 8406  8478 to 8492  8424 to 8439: -0.2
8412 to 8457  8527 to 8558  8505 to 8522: -1.2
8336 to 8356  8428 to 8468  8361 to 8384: -0.5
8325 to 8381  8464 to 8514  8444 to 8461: -0.7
